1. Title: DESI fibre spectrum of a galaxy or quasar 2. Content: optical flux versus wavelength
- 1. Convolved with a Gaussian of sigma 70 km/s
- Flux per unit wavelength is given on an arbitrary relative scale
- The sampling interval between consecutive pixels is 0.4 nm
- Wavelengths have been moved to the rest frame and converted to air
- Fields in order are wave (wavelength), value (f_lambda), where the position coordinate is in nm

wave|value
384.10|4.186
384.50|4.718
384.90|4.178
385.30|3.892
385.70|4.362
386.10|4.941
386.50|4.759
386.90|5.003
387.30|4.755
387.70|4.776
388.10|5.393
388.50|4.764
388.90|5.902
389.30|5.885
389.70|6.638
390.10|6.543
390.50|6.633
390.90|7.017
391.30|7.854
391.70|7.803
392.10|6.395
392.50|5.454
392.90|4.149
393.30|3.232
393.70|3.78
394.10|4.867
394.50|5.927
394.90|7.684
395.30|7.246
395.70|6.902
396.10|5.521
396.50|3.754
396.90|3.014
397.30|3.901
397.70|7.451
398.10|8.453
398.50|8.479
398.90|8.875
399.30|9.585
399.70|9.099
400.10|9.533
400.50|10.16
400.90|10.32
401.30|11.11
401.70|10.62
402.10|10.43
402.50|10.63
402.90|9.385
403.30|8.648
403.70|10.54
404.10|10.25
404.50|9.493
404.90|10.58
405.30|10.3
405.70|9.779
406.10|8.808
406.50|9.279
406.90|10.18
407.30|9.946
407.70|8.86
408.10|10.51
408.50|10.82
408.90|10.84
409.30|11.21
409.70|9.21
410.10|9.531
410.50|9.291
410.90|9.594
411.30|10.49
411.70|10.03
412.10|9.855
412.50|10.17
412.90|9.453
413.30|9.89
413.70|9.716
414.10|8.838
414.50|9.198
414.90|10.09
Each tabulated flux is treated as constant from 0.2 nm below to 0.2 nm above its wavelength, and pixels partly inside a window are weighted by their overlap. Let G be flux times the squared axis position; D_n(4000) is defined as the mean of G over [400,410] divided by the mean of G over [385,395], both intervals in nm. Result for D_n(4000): 1.97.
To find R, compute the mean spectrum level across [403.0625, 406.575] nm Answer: 9.75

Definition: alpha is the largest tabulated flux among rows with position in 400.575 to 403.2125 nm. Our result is 11.11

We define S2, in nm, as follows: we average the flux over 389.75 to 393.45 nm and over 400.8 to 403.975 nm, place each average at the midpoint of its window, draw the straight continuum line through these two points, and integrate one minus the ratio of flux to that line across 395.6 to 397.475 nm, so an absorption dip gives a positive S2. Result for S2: 0.81 nm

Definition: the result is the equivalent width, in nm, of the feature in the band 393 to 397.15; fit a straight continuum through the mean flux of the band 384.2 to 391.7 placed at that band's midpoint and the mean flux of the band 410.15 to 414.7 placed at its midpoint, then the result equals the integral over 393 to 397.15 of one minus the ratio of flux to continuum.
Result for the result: 0.963 nm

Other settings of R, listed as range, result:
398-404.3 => 9.78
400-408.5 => 9.99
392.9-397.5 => 5.04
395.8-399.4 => 6.48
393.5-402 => 7.48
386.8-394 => 5.66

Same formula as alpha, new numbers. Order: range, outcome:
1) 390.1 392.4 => 7.854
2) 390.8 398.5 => 8.479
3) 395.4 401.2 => 10.32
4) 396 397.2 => 5.521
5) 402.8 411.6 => 11.21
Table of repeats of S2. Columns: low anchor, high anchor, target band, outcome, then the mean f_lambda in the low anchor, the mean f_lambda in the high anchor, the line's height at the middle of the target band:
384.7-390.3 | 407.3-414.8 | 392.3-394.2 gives 0.609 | 5.13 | 9.87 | 6.28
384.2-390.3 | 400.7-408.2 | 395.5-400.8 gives 0.597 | 5.09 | 9.98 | 8.18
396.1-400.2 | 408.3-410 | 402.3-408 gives -0.359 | 7.08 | 10.5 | 9.23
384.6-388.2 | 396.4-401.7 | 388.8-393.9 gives -0.001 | 4.65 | 8.16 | 6.03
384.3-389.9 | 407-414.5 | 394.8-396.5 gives 0.081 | 5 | 9.89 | 6.77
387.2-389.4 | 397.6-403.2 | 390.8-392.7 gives -0.131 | 5.24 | 9.6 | 6.48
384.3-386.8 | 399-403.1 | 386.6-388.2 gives 0.067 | 4.5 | 10.1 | 5.16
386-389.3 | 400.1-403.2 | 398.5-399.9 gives 0.041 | 5.09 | 10.3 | 9.36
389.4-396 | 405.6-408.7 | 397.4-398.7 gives -0.056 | 6.12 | 9.77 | 7.47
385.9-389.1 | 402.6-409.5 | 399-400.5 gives -0.212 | 5.04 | 9.98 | 8.3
